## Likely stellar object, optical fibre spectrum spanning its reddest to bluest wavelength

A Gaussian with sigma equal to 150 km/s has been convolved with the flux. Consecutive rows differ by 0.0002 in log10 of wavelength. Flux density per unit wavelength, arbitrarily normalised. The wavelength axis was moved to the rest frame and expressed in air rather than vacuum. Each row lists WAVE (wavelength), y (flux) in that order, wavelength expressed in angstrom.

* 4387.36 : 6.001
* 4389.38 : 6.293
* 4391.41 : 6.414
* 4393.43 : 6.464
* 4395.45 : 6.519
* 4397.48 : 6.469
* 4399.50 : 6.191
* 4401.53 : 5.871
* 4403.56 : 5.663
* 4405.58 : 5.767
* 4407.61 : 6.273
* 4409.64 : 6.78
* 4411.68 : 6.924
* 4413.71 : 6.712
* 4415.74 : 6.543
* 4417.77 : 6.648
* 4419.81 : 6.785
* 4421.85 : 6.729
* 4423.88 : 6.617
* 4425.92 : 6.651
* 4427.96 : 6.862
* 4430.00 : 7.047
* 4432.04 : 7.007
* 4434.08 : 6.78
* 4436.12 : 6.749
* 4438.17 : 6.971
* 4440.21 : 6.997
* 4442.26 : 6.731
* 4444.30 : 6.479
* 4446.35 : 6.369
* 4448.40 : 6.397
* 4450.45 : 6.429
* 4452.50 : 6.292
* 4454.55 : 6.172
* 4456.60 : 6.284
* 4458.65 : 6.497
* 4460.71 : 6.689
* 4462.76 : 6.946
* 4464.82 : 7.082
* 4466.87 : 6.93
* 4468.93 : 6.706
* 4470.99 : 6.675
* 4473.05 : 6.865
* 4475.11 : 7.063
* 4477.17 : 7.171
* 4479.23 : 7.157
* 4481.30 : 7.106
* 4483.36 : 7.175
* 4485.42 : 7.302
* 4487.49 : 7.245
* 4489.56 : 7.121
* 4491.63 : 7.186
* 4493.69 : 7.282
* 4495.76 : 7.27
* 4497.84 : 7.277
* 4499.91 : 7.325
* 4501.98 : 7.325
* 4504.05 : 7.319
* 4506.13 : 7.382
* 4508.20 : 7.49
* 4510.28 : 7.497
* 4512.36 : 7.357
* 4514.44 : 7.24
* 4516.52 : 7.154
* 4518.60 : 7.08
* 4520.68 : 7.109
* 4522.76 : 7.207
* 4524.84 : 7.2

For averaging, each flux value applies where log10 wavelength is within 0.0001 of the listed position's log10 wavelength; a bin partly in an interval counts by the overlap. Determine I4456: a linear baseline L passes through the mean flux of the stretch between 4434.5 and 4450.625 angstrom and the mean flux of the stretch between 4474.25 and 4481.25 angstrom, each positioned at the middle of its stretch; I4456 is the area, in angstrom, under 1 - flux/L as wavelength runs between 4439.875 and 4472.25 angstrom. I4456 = 1.1 angstrom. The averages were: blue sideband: 6.65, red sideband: 7.13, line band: 6.6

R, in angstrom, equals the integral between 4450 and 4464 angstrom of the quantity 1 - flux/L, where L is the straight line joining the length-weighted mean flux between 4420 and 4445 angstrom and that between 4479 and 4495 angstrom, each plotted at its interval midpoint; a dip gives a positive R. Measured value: 1.0 angstrom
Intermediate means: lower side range 6.81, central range 6.48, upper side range 7.2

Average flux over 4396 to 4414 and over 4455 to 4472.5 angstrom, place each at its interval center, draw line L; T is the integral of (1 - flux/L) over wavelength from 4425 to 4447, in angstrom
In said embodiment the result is -1.0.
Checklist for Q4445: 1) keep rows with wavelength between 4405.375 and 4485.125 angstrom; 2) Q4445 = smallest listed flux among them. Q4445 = 5.767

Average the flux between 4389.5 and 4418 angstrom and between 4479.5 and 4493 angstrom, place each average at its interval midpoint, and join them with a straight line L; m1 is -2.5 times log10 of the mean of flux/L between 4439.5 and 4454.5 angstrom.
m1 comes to 0.050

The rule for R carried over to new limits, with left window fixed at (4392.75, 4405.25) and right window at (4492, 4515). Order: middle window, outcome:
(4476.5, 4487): -0.1 angstrom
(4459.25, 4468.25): 0.0 angstrom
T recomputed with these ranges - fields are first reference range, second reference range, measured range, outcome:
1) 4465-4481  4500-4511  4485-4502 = -0.1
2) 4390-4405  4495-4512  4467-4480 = 0.2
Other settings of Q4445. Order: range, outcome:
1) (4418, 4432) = 6.617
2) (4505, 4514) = 7.357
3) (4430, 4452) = 6.369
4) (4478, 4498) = 7.106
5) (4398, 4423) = 5.663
